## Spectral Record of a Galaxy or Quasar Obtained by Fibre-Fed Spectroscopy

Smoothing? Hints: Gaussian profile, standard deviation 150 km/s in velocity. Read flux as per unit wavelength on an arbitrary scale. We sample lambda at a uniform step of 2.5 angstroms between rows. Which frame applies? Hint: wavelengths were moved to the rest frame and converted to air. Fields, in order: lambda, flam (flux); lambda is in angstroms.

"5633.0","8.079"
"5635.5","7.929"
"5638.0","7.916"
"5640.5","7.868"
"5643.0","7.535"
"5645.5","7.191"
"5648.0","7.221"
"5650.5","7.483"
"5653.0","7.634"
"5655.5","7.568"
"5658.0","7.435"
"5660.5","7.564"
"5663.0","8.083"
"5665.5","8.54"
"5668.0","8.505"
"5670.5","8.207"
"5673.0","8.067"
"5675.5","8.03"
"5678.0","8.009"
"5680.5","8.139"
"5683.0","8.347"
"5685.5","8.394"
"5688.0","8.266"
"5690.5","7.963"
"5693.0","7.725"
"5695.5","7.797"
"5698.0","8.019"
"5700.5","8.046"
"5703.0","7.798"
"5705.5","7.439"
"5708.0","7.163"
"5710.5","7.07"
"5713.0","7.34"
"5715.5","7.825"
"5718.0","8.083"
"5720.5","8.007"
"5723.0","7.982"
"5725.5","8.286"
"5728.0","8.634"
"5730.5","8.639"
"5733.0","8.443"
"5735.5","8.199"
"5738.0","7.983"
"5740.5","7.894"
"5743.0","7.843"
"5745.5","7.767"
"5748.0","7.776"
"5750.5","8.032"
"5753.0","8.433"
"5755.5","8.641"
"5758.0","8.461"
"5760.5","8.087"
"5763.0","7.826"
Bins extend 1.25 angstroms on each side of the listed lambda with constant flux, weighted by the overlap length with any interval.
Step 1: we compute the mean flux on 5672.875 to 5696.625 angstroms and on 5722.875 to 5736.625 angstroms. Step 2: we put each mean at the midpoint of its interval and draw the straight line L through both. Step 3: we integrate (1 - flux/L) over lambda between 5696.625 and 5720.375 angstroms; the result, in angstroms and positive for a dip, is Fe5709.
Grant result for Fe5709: 1.7 angstroms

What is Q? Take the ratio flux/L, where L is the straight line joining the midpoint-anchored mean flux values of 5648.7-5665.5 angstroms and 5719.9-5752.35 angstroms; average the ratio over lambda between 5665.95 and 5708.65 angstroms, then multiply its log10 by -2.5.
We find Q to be -0.02 mag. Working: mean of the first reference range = 7.68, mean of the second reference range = 8.12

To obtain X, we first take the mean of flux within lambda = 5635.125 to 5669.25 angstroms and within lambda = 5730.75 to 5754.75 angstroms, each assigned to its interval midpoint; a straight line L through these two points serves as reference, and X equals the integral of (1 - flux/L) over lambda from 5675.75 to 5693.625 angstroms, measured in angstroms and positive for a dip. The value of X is -0.6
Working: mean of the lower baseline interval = 7.74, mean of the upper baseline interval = 8.08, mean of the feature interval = 8.13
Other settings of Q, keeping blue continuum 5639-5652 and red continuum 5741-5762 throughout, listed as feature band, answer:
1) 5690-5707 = -0.002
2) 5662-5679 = -0.081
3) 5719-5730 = -0.040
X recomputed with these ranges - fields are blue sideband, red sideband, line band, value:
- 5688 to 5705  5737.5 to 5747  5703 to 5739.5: -0.2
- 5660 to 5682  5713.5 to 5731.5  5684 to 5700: 0.2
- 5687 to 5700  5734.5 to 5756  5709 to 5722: 0.5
